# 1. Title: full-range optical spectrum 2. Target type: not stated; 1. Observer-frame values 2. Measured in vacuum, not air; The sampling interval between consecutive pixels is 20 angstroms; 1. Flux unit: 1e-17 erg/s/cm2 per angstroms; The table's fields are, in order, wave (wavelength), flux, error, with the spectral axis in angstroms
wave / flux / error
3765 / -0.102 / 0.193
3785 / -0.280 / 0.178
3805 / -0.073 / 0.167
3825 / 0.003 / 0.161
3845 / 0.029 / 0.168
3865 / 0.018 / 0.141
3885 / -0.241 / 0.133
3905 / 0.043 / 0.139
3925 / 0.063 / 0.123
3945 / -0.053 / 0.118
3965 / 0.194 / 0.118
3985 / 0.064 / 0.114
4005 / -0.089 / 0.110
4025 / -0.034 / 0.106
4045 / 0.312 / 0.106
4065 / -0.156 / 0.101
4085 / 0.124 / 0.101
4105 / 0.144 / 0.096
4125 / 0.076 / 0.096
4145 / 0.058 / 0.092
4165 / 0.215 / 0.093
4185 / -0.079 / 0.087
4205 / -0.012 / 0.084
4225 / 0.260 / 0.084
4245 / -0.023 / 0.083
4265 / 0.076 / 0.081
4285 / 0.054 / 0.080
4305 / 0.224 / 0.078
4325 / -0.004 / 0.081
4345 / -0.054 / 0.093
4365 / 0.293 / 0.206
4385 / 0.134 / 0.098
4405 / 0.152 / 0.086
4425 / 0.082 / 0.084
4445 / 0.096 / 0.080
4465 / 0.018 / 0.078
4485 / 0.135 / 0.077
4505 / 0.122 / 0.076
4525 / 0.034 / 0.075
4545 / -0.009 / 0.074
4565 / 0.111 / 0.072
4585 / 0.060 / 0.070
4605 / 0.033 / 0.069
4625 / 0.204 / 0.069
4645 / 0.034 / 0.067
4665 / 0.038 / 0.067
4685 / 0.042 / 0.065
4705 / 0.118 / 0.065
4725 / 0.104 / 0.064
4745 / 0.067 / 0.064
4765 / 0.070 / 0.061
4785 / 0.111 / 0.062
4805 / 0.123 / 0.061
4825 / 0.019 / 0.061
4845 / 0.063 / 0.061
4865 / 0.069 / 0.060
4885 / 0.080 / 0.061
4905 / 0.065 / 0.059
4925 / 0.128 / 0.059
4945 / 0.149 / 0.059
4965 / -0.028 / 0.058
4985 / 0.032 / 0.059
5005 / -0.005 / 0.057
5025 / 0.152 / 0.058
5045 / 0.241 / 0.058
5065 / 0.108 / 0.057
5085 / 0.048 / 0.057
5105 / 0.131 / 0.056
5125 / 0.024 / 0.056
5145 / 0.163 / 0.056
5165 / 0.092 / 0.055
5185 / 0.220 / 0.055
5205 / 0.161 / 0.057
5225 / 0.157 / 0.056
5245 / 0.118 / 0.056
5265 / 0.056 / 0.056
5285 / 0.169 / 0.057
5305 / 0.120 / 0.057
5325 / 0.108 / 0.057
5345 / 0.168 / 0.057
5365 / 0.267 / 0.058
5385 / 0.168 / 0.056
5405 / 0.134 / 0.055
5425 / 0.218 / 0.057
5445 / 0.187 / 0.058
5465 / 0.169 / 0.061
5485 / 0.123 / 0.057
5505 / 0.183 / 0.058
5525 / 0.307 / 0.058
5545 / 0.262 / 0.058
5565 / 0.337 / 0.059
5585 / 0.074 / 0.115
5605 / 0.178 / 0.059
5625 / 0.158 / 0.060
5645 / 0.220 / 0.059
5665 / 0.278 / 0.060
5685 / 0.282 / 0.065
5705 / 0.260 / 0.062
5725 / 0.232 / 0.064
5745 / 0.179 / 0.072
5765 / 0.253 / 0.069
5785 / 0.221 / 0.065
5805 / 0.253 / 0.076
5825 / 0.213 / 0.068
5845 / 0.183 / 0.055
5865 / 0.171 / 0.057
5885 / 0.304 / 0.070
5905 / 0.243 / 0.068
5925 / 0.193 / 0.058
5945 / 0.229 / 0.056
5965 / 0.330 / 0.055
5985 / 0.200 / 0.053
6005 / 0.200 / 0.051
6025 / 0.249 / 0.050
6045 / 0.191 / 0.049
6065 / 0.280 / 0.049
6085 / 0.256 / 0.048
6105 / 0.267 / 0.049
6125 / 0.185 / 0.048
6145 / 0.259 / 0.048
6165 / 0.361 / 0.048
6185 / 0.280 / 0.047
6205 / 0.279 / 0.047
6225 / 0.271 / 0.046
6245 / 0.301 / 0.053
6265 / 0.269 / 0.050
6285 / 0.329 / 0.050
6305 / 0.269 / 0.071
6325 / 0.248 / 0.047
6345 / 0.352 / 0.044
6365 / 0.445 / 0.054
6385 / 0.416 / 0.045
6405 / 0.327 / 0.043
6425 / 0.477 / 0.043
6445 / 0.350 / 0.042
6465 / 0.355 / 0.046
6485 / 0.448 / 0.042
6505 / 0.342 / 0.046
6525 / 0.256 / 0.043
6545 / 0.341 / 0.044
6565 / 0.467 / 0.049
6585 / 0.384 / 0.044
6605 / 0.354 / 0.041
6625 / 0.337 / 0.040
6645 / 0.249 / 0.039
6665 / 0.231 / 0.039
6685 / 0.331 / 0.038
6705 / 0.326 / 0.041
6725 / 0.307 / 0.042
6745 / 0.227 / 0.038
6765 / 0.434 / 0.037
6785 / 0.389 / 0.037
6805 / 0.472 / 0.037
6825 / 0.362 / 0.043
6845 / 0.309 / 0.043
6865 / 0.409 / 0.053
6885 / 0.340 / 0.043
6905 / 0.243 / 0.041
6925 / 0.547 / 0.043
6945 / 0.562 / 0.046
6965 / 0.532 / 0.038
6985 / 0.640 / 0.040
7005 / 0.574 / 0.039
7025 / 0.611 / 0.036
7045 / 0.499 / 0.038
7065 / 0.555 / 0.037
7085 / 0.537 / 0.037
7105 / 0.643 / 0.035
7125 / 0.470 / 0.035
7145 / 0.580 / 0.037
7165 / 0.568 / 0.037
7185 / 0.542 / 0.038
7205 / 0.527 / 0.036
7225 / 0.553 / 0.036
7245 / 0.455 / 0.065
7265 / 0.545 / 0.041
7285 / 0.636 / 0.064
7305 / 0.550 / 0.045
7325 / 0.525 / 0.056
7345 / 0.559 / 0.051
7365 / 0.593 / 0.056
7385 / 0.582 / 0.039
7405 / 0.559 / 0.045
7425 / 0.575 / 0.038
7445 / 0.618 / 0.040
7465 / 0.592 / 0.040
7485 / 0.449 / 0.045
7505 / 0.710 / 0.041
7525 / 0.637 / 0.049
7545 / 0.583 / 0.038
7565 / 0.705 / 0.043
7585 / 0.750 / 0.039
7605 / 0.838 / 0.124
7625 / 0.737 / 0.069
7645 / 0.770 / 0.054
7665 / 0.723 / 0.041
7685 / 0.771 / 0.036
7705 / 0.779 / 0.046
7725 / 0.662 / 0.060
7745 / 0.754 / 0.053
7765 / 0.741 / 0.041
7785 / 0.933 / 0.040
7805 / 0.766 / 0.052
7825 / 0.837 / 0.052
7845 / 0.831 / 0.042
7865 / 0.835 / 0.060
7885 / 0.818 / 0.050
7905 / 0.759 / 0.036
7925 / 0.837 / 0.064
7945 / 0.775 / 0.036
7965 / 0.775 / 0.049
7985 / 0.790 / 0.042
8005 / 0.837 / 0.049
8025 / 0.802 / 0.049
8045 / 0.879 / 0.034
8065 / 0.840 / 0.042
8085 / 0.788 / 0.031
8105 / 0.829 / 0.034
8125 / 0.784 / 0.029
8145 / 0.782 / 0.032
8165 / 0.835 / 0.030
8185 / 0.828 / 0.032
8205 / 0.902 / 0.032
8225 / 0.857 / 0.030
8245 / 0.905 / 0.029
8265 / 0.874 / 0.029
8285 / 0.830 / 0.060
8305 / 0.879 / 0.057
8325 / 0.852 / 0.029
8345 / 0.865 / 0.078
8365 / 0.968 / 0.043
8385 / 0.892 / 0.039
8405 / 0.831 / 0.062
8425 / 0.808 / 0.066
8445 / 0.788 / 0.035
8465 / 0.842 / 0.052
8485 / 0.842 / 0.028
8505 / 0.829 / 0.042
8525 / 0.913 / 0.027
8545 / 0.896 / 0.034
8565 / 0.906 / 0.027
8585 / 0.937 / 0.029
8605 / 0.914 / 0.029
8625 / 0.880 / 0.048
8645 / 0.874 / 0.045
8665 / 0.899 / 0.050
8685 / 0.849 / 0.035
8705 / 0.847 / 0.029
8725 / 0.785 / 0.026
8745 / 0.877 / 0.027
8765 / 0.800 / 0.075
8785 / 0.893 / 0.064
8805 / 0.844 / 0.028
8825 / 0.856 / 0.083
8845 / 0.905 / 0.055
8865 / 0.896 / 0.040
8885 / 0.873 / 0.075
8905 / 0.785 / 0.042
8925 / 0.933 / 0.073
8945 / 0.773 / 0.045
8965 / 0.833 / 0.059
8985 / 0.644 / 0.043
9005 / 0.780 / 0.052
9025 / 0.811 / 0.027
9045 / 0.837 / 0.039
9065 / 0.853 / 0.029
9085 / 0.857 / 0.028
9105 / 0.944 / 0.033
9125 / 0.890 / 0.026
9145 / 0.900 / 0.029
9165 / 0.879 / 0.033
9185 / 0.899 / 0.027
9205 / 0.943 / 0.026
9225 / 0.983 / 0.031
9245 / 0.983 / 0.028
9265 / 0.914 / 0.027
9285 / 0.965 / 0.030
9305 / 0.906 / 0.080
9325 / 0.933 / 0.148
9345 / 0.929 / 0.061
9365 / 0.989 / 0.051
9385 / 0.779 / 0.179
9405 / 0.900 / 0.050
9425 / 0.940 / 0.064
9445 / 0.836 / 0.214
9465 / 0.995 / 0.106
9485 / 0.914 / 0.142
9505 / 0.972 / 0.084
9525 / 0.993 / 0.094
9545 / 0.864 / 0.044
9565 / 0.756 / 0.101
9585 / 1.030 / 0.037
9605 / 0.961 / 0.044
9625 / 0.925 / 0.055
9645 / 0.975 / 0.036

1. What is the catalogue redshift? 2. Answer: 0.74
